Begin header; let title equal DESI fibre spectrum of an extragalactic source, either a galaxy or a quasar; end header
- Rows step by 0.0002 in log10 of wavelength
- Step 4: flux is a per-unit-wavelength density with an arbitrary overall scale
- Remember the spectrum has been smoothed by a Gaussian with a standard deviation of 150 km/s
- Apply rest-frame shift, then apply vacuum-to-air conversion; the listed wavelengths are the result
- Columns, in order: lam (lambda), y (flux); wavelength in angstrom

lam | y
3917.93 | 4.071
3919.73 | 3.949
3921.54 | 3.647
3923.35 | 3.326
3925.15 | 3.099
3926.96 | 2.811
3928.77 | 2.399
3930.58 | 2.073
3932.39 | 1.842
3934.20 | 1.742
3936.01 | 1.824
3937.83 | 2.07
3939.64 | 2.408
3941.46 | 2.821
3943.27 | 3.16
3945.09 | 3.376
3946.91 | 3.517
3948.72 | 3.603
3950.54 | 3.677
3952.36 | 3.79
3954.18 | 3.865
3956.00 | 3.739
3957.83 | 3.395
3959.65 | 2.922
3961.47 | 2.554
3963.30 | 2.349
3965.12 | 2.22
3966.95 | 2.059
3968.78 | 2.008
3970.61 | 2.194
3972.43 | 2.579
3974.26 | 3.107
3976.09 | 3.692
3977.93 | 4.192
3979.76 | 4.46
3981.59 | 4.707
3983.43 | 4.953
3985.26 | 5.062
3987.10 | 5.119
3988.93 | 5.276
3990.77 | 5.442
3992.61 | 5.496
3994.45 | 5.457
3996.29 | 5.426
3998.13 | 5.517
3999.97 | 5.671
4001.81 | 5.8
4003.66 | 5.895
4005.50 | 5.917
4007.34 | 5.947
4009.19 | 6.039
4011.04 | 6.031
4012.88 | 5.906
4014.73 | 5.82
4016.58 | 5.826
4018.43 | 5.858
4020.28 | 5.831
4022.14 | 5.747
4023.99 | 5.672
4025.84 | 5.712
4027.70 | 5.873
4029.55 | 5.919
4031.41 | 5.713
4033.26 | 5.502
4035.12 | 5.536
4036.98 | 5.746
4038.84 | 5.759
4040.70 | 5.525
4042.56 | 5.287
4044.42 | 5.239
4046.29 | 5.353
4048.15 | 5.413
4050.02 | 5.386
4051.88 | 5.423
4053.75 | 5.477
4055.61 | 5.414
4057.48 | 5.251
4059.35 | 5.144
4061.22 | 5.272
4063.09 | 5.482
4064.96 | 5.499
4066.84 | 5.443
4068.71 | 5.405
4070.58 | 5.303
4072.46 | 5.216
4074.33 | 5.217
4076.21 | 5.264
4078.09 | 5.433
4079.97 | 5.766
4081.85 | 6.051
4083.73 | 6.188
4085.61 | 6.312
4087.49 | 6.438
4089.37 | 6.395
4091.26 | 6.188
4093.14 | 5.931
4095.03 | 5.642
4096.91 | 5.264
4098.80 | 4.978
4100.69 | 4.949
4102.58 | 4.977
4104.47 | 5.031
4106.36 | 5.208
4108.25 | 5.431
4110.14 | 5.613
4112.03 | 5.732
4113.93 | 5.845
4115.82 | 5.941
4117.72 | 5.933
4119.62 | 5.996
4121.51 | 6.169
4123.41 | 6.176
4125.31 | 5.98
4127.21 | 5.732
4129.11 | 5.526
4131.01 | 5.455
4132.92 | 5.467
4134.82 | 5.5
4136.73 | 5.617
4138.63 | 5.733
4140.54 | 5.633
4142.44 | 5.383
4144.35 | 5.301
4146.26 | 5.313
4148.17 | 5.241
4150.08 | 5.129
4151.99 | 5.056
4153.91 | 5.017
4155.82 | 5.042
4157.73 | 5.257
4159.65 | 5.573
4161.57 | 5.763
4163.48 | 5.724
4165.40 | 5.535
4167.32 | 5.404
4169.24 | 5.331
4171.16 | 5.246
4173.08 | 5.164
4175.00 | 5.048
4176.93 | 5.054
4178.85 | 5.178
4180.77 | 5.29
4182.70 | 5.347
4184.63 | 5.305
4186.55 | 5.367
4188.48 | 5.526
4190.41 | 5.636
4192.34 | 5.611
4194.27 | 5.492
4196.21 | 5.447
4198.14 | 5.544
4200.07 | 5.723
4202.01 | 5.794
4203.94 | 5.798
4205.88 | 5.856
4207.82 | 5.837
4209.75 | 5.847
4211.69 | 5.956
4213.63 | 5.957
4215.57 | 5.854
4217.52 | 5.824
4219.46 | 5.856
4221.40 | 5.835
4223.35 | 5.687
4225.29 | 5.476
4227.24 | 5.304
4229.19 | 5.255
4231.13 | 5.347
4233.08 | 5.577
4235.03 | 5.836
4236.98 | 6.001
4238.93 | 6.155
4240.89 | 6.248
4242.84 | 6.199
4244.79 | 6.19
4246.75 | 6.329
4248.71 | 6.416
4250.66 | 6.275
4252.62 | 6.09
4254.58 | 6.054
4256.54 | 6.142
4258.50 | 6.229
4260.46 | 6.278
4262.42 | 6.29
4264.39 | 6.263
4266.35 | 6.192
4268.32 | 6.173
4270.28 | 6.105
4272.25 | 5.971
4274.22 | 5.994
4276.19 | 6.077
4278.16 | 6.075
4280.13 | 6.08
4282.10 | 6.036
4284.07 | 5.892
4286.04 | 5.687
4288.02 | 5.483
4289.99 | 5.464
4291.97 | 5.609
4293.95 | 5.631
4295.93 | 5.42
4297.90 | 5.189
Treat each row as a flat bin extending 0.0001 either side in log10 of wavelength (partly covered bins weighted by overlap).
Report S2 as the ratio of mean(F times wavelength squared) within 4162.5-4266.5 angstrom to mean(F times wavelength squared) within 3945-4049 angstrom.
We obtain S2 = 1.34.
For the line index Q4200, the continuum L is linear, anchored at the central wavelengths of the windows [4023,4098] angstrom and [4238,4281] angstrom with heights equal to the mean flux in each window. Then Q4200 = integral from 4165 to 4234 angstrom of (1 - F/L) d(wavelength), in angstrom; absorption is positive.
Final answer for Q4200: 5.34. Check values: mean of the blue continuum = 5.6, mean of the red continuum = 6.17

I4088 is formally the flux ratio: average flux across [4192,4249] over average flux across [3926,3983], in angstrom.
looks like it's 1.96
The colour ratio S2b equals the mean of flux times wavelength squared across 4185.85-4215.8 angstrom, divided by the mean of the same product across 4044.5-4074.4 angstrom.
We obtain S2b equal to 1.1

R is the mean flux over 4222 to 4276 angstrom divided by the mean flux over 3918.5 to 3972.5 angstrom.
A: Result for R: 2.1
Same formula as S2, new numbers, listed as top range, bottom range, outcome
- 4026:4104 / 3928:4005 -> 1.58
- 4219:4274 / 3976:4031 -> 1.22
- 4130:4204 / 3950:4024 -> 1.29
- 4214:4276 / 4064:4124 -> 1.14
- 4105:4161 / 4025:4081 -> 1.06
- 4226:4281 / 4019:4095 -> 1.18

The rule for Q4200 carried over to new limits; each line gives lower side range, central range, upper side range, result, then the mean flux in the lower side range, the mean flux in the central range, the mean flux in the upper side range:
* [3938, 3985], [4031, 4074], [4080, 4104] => -3.7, 3.26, 5.42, 5.76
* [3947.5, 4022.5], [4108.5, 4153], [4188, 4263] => -2.5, 4.51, 5.62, 5.87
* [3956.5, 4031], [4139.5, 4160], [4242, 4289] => 1.0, 4.75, 5.26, 6.1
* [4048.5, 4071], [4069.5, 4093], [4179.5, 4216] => -1.7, 5.38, 5.82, 5.64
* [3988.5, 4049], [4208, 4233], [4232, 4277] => 1.6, 5.67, 5.69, 6.13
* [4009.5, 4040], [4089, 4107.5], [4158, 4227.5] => 0.8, 5.78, 5.43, 5.56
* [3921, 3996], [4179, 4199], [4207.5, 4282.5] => 0.1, 3.39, 5.44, 5.98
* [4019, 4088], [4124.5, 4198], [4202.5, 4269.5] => 5.0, 5.57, 5.41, 5.96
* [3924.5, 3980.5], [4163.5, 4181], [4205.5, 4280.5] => -0.2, 2.88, 5.27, 5.98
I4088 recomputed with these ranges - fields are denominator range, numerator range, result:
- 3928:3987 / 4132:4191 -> 1.73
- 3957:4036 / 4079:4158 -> 1.17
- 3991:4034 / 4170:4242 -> 0.97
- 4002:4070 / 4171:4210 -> 0.98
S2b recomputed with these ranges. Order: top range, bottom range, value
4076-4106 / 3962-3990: 1.67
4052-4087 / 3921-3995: 1.73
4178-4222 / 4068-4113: 1.07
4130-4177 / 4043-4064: 1.05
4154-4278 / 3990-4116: 1.11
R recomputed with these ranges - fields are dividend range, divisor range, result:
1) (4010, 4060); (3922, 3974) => 2.02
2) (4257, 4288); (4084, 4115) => 1.08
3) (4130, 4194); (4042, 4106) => 0.98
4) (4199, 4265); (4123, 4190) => 1.10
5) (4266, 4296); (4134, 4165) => 1.09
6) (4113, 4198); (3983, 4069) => 0.99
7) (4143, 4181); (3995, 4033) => 0.91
